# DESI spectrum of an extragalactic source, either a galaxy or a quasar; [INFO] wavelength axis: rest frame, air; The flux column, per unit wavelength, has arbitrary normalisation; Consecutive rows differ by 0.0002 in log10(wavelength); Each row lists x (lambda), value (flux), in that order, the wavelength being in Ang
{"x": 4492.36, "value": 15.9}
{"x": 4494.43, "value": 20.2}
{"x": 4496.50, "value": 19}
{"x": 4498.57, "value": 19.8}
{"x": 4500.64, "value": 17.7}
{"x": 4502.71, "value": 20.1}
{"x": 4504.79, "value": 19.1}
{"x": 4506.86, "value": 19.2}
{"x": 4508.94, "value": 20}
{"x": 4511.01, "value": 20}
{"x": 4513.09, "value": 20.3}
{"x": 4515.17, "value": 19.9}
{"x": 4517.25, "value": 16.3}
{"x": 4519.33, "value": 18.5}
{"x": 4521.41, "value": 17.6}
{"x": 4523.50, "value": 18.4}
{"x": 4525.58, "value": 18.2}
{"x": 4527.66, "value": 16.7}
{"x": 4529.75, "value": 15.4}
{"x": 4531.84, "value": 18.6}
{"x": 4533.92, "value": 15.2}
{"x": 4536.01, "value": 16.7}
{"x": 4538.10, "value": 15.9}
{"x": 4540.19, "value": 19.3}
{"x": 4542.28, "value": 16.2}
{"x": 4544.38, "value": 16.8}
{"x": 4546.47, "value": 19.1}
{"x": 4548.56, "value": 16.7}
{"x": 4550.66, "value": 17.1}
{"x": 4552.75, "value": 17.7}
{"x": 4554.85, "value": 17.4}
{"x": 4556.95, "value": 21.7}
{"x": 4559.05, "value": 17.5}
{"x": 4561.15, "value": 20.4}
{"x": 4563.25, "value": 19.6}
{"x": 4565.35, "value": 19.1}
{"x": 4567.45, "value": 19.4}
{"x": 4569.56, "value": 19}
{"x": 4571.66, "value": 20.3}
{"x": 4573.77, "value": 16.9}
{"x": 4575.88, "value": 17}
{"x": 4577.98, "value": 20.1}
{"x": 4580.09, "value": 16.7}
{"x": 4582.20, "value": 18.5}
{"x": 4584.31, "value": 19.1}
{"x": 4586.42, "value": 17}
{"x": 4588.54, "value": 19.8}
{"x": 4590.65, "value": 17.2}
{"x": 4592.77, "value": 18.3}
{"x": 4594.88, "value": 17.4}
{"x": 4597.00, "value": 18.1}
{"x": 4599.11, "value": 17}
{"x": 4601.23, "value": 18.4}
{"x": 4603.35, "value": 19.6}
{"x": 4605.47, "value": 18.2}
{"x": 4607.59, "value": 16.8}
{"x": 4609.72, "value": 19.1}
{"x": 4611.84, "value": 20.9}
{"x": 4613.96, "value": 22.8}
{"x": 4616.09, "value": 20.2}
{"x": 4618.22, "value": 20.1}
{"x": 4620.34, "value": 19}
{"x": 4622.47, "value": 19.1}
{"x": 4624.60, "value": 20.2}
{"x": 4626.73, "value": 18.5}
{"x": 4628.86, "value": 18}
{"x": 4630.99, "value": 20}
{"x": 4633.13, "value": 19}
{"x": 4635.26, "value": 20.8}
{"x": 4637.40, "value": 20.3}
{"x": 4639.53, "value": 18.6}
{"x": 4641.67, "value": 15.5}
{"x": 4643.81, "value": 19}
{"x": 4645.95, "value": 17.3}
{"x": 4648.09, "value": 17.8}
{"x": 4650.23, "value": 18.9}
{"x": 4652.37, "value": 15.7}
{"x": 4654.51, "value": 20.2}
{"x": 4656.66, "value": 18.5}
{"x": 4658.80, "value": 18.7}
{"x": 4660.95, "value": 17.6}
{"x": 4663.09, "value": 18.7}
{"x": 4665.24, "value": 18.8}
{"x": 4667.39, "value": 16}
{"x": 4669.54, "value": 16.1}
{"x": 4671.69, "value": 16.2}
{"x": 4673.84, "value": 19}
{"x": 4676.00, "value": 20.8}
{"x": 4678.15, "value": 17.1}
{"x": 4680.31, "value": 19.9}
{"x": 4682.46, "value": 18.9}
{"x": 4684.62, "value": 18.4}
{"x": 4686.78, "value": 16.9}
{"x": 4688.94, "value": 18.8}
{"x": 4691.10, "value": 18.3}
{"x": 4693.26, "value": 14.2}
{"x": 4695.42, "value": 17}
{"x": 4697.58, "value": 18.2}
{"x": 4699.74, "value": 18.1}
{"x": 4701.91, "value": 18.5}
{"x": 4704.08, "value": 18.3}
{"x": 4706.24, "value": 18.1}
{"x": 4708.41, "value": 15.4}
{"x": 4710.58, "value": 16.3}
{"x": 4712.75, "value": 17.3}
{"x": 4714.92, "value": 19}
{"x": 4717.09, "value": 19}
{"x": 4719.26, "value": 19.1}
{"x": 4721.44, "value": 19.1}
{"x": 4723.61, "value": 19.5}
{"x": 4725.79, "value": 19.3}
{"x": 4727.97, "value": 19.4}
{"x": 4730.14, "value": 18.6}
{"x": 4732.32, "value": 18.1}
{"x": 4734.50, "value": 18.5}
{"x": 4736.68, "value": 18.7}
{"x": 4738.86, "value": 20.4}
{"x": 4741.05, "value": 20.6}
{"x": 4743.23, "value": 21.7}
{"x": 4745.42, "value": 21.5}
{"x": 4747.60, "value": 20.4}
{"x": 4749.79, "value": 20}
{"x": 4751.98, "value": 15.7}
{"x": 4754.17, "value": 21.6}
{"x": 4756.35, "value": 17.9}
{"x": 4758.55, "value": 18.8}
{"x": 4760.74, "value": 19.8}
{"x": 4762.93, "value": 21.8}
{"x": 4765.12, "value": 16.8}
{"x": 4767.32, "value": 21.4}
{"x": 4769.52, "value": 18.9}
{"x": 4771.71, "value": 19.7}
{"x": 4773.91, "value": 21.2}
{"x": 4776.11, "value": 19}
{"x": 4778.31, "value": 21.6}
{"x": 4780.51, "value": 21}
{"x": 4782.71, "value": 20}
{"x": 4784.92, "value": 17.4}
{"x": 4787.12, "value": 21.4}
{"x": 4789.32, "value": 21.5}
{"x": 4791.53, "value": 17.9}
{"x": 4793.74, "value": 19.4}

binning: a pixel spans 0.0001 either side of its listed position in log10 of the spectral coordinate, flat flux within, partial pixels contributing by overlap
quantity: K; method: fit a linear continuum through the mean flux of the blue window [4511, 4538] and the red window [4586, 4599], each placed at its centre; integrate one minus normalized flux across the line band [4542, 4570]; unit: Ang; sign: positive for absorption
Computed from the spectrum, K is -1.0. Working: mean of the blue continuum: 17.7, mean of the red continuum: 17.9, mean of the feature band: 18.5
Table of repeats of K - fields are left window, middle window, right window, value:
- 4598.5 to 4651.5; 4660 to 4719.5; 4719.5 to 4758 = 4.4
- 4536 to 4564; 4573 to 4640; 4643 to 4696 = -3.2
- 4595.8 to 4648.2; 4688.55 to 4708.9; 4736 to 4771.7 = 2.0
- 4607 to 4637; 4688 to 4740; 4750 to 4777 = 3.4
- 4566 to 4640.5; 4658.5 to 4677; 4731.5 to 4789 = 1.3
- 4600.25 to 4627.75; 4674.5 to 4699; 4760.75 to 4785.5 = 2.0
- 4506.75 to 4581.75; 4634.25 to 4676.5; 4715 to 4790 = 1.8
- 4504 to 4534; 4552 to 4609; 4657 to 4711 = -1.0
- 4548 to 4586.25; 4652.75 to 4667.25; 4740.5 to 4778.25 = 0.6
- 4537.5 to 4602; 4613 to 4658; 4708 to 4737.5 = -1.7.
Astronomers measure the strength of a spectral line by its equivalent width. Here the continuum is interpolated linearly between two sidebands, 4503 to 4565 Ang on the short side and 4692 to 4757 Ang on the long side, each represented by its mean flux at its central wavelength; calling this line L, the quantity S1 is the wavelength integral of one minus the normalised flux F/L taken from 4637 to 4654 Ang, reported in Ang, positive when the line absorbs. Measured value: 0.5 Ang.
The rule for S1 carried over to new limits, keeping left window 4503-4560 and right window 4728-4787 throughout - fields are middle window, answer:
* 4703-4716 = 1.30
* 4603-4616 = -0.72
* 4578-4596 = 0.29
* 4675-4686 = 0.09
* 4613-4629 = -0.98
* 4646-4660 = 0.51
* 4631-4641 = -0.40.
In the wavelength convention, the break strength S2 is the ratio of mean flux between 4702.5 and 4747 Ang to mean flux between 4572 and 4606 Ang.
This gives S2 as 1.04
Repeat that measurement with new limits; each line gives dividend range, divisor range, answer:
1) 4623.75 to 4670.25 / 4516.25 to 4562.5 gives 1.04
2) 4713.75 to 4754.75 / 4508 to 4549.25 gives 1.09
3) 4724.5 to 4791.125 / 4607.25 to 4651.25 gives 1.03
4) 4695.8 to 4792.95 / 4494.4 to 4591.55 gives 1.05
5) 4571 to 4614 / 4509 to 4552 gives 1.04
